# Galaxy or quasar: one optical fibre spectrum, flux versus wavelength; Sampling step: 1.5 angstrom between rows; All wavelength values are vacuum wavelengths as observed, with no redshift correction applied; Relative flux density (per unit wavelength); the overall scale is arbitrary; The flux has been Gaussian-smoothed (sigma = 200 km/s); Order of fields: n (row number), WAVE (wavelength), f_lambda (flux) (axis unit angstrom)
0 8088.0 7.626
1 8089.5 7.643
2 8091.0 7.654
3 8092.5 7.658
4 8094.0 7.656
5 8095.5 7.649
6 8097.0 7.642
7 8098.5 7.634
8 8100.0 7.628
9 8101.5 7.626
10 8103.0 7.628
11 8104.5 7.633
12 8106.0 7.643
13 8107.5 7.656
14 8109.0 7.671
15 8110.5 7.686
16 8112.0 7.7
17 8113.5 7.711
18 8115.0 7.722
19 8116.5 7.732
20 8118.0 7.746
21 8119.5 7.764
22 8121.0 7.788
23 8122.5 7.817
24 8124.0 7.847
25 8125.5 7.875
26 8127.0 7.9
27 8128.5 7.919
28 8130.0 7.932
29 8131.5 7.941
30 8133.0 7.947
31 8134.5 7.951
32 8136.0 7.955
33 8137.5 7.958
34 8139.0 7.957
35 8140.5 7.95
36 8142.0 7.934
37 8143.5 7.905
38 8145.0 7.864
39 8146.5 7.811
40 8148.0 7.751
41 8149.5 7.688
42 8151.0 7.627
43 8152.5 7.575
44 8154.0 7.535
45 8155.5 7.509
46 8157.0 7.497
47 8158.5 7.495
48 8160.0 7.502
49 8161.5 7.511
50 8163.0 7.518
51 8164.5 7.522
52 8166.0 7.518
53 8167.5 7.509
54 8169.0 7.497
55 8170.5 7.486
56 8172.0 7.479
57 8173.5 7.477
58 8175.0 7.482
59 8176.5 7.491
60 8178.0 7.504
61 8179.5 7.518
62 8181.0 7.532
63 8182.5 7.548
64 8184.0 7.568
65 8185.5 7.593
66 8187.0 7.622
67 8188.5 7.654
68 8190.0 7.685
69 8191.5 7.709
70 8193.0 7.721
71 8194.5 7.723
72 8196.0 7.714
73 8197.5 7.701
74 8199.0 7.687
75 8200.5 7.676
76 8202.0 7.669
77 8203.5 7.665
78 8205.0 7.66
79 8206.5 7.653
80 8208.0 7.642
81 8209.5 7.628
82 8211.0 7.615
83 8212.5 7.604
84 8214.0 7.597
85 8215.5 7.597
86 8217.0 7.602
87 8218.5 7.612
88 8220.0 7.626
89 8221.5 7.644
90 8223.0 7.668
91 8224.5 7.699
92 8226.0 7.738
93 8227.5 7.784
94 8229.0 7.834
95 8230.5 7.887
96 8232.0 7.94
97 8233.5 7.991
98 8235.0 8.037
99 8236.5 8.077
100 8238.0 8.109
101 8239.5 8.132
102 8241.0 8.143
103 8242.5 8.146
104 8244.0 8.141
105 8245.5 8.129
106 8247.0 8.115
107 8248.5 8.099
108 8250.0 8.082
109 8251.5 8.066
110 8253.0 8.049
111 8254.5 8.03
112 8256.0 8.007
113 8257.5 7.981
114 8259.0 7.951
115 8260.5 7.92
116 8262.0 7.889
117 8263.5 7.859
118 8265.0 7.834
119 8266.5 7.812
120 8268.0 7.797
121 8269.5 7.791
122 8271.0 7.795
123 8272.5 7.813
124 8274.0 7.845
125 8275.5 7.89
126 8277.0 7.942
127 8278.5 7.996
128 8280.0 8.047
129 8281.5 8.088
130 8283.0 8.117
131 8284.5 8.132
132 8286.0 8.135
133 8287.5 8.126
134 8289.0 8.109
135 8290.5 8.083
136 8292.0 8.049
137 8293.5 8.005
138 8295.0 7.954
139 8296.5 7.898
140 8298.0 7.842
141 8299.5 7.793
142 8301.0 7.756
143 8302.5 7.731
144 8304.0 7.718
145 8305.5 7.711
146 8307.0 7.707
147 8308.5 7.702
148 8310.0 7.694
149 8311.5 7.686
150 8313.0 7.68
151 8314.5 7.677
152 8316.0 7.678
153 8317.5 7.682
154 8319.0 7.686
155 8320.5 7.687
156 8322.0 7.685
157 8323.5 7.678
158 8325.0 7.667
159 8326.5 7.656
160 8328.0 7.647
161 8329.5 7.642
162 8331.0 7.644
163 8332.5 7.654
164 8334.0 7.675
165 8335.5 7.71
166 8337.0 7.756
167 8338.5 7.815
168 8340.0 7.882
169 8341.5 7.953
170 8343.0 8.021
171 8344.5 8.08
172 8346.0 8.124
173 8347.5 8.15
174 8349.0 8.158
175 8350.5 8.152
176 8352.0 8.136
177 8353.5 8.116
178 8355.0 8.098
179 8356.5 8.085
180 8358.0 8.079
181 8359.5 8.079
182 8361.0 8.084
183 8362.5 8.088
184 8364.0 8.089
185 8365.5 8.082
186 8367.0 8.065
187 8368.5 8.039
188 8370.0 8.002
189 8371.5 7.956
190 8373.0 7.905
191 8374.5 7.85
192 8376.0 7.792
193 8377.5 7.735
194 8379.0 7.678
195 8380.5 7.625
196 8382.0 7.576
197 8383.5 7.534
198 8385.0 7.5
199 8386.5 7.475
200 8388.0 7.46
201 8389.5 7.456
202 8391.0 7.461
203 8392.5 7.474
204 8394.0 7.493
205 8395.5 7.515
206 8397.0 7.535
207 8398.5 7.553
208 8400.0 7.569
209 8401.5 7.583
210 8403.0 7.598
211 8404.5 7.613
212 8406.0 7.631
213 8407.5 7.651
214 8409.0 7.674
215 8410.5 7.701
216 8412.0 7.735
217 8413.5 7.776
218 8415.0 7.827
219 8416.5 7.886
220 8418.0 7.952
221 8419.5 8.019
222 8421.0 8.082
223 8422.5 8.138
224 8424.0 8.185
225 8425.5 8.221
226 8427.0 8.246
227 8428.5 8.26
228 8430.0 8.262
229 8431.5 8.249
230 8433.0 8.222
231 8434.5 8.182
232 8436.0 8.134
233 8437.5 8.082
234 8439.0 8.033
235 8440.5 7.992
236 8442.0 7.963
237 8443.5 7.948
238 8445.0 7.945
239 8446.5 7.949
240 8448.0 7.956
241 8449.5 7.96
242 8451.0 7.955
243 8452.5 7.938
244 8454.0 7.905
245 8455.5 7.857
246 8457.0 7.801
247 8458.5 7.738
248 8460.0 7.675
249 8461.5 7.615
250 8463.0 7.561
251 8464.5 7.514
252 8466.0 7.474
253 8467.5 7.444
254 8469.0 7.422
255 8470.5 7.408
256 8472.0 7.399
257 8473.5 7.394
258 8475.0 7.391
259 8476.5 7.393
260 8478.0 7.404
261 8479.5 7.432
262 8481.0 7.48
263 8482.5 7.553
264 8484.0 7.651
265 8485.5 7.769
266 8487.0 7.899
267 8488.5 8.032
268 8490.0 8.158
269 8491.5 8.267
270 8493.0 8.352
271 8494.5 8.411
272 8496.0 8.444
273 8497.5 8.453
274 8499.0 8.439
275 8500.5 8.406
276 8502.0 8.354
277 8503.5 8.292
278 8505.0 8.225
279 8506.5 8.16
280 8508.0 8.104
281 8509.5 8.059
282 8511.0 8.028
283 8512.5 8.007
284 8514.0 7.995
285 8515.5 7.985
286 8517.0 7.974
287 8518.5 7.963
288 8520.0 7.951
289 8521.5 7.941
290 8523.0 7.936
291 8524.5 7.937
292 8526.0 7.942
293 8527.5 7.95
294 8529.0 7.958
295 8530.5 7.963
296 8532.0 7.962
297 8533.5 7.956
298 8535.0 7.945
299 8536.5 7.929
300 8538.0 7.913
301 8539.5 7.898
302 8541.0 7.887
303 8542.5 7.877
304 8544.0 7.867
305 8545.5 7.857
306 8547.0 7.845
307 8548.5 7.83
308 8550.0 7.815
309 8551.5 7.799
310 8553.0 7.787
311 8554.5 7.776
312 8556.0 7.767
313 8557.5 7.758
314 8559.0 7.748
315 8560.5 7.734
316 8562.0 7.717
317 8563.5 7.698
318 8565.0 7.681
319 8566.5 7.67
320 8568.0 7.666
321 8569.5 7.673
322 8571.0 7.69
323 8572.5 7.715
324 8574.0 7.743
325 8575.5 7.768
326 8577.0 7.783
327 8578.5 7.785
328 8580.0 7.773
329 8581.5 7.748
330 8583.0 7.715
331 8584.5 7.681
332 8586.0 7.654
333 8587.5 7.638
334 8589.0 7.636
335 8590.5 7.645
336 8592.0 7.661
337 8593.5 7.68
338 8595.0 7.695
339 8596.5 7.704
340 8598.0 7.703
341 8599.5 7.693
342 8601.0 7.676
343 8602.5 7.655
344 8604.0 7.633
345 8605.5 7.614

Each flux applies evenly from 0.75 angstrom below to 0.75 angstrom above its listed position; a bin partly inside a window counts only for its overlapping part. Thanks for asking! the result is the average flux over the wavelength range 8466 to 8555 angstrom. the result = 7.91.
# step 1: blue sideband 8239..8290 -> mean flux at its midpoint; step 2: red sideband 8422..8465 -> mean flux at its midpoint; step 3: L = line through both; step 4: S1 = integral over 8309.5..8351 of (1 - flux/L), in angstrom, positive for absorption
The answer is 1.0 angstrom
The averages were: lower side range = 8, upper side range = 7.98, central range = 7.79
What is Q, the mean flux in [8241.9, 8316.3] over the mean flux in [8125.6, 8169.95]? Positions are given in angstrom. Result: 1.02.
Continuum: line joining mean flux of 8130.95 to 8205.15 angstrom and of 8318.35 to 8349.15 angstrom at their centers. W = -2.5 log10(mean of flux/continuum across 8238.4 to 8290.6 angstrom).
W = -0.04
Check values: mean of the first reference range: 7.66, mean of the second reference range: 7.8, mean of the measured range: 8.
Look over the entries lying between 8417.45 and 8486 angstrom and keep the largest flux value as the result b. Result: 8.262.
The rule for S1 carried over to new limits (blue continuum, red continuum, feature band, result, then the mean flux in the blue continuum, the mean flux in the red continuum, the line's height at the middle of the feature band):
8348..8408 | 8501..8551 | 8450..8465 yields 0.2 angstrom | 7.79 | 7.98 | 7.89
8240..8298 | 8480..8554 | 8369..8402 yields 1.5 angstrom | 8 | 8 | 8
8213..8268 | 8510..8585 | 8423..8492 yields 0.2 angstrom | 7.91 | 7.84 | 7.86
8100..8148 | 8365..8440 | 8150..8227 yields 2.1 angstrom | 7.81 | 7.83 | 7.81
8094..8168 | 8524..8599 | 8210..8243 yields -0.3 angstrom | 7.72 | 7.78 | 7.74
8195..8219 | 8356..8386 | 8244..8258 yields -0.6 angstrom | 7.65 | 7.89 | 7.71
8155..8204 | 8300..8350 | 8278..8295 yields -0.8 angstrom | 7.58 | 7.77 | 7.72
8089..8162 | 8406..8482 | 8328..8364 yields -0.7 angstrom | 7.74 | 7.83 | 7.8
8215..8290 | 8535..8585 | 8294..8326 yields 0.7 angstrom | 7.94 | 7.78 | 7.91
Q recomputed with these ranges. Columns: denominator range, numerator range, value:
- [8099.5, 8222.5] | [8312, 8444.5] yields 1.02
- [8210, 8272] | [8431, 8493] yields 0.99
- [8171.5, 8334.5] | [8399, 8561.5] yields 1.01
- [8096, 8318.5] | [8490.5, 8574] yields 1.02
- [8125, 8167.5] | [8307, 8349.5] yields 1.00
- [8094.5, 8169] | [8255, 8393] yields 1.02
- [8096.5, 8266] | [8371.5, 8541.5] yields 1.01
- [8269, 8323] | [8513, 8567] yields 1.00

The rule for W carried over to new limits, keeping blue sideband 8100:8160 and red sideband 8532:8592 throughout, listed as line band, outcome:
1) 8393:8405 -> 0.03 mag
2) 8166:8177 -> 0.04 mag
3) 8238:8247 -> -0.05 mag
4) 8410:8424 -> -0.02 mag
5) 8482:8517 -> -0.05 mag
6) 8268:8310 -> -0.02 mag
